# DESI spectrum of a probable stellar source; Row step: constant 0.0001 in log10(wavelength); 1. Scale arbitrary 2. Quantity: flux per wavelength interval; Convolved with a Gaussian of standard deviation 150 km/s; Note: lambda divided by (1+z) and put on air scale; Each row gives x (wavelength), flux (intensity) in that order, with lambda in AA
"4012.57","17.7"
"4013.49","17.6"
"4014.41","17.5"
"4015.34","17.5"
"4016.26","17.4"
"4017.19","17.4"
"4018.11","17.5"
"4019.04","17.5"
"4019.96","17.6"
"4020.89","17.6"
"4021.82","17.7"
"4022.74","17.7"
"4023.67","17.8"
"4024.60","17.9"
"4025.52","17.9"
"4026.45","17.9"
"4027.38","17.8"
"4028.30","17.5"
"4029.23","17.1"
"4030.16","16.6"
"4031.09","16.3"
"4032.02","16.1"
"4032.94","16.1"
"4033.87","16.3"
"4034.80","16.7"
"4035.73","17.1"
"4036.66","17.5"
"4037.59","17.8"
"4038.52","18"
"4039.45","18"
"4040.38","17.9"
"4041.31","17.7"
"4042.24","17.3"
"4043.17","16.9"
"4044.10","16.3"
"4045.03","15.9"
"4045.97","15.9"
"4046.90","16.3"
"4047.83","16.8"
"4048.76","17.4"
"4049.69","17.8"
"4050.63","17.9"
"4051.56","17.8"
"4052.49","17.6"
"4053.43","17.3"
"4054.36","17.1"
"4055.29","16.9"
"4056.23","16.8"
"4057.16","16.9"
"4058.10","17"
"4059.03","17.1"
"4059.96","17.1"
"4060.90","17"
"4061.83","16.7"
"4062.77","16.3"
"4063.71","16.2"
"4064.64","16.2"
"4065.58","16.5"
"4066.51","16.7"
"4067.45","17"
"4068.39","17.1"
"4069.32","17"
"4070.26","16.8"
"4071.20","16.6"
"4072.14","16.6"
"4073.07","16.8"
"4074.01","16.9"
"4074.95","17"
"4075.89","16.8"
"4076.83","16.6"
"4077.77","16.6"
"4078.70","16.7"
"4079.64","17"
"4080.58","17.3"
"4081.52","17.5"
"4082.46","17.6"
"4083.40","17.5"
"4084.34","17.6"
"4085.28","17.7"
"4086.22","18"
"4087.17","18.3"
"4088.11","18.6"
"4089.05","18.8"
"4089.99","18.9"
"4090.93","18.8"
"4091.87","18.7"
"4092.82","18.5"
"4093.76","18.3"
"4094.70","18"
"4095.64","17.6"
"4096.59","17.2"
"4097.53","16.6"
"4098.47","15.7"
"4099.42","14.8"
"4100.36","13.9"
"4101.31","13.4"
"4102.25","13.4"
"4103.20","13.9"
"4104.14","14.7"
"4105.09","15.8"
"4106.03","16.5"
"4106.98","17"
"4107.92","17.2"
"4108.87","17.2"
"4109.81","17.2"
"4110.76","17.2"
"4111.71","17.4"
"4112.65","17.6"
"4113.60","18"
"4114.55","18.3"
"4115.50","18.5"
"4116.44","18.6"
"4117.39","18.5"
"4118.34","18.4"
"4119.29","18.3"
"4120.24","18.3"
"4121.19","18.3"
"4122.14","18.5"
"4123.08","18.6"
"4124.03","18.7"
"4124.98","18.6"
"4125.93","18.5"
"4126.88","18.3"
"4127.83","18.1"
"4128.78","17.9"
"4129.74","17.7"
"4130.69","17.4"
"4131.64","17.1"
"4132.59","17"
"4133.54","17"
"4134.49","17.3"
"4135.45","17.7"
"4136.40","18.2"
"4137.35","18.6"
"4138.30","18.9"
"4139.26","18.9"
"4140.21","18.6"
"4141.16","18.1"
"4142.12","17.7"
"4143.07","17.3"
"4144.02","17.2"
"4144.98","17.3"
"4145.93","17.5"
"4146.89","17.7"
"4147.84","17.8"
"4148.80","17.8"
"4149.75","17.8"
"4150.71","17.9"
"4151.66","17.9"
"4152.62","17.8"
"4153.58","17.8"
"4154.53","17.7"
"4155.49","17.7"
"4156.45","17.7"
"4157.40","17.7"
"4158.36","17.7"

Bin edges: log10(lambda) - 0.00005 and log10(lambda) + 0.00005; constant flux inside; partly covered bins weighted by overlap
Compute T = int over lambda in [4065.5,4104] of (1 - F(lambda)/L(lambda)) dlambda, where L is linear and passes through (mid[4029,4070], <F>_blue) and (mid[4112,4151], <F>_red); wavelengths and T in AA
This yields 1.0 AA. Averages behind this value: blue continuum 17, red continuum 18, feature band 16.9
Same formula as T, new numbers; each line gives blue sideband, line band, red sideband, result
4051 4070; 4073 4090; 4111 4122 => -0.06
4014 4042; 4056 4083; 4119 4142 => 1.26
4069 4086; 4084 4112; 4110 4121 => 1.11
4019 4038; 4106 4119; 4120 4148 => 0.06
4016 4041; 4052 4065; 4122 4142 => 0.51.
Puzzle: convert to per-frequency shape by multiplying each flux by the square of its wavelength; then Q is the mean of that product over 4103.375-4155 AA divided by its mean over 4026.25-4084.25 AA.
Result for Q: 1.1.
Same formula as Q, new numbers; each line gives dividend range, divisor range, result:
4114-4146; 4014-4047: 1.10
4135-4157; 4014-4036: 1.10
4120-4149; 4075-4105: 1.08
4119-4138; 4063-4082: 1.10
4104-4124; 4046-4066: 1.07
